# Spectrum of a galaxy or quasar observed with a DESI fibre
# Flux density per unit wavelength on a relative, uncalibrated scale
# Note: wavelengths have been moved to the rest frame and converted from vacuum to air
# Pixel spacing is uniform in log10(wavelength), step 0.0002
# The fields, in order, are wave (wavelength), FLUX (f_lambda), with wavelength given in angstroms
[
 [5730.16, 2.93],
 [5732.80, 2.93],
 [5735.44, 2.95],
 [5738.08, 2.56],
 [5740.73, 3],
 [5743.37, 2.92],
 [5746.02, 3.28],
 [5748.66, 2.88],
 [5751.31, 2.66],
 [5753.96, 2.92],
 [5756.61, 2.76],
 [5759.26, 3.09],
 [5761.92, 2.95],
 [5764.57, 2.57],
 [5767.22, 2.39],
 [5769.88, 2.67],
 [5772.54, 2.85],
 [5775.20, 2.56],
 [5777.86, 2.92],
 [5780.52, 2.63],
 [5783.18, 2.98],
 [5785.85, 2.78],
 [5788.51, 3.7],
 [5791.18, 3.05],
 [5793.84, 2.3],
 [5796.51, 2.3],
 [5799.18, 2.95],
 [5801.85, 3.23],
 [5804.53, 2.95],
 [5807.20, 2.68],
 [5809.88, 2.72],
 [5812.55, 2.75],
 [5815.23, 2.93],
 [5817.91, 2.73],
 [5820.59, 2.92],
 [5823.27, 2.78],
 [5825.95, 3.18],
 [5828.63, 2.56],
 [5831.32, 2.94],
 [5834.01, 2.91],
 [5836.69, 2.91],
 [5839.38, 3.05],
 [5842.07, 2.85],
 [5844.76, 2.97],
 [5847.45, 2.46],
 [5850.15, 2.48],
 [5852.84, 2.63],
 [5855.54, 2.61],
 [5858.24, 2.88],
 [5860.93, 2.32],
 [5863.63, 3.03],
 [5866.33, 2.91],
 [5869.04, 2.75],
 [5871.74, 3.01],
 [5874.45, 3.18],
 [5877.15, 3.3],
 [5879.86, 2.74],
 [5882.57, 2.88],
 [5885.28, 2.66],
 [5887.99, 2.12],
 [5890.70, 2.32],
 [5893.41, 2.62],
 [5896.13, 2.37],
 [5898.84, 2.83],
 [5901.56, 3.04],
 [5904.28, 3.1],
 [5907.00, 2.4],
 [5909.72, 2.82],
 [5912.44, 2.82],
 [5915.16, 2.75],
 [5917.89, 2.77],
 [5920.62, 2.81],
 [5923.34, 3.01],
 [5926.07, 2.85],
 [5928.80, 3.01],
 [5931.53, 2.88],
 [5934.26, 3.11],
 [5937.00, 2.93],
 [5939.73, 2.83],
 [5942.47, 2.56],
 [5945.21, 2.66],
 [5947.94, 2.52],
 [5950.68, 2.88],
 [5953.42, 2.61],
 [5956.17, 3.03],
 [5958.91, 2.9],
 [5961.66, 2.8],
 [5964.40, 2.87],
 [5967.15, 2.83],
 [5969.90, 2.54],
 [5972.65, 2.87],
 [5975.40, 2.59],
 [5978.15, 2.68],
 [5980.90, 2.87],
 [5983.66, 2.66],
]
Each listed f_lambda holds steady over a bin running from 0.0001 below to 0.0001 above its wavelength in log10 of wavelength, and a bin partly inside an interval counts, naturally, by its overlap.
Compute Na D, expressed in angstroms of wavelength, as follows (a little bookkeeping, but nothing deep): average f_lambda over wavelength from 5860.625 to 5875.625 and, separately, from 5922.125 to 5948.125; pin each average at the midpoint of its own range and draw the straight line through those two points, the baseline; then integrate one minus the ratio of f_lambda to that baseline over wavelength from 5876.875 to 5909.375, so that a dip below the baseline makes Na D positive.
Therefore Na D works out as 2.2 angstroms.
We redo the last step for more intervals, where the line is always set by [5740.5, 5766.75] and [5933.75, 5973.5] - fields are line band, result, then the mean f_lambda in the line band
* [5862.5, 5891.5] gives 0.1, 2.82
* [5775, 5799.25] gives 0.4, 2.82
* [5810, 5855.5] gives 0.6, 2.81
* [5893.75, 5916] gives 0.4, 2.76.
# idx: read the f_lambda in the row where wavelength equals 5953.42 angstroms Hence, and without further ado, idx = 2.61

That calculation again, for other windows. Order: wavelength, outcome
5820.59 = 2.92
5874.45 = 3.18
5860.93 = 2.32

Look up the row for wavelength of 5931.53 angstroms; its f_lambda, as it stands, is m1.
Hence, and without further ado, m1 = 2.88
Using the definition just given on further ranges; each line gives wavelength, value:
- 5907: 2.4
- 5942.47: 2.56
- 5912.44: 2.82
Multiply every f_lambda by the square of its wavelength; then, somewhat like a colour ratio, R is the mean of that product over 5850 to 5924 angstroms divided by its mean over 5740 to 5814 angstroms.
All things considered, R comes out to 1.01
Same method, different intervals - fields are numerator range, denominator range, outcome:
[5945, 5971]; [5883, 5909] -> 1.08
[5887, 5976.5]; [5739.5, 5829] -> 1.02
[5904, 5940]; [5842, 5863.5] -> 1.10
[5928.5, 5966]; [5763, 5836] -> 1.05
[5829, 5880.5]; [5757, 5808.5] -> 1.03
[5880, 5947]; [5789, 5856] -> 1.01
